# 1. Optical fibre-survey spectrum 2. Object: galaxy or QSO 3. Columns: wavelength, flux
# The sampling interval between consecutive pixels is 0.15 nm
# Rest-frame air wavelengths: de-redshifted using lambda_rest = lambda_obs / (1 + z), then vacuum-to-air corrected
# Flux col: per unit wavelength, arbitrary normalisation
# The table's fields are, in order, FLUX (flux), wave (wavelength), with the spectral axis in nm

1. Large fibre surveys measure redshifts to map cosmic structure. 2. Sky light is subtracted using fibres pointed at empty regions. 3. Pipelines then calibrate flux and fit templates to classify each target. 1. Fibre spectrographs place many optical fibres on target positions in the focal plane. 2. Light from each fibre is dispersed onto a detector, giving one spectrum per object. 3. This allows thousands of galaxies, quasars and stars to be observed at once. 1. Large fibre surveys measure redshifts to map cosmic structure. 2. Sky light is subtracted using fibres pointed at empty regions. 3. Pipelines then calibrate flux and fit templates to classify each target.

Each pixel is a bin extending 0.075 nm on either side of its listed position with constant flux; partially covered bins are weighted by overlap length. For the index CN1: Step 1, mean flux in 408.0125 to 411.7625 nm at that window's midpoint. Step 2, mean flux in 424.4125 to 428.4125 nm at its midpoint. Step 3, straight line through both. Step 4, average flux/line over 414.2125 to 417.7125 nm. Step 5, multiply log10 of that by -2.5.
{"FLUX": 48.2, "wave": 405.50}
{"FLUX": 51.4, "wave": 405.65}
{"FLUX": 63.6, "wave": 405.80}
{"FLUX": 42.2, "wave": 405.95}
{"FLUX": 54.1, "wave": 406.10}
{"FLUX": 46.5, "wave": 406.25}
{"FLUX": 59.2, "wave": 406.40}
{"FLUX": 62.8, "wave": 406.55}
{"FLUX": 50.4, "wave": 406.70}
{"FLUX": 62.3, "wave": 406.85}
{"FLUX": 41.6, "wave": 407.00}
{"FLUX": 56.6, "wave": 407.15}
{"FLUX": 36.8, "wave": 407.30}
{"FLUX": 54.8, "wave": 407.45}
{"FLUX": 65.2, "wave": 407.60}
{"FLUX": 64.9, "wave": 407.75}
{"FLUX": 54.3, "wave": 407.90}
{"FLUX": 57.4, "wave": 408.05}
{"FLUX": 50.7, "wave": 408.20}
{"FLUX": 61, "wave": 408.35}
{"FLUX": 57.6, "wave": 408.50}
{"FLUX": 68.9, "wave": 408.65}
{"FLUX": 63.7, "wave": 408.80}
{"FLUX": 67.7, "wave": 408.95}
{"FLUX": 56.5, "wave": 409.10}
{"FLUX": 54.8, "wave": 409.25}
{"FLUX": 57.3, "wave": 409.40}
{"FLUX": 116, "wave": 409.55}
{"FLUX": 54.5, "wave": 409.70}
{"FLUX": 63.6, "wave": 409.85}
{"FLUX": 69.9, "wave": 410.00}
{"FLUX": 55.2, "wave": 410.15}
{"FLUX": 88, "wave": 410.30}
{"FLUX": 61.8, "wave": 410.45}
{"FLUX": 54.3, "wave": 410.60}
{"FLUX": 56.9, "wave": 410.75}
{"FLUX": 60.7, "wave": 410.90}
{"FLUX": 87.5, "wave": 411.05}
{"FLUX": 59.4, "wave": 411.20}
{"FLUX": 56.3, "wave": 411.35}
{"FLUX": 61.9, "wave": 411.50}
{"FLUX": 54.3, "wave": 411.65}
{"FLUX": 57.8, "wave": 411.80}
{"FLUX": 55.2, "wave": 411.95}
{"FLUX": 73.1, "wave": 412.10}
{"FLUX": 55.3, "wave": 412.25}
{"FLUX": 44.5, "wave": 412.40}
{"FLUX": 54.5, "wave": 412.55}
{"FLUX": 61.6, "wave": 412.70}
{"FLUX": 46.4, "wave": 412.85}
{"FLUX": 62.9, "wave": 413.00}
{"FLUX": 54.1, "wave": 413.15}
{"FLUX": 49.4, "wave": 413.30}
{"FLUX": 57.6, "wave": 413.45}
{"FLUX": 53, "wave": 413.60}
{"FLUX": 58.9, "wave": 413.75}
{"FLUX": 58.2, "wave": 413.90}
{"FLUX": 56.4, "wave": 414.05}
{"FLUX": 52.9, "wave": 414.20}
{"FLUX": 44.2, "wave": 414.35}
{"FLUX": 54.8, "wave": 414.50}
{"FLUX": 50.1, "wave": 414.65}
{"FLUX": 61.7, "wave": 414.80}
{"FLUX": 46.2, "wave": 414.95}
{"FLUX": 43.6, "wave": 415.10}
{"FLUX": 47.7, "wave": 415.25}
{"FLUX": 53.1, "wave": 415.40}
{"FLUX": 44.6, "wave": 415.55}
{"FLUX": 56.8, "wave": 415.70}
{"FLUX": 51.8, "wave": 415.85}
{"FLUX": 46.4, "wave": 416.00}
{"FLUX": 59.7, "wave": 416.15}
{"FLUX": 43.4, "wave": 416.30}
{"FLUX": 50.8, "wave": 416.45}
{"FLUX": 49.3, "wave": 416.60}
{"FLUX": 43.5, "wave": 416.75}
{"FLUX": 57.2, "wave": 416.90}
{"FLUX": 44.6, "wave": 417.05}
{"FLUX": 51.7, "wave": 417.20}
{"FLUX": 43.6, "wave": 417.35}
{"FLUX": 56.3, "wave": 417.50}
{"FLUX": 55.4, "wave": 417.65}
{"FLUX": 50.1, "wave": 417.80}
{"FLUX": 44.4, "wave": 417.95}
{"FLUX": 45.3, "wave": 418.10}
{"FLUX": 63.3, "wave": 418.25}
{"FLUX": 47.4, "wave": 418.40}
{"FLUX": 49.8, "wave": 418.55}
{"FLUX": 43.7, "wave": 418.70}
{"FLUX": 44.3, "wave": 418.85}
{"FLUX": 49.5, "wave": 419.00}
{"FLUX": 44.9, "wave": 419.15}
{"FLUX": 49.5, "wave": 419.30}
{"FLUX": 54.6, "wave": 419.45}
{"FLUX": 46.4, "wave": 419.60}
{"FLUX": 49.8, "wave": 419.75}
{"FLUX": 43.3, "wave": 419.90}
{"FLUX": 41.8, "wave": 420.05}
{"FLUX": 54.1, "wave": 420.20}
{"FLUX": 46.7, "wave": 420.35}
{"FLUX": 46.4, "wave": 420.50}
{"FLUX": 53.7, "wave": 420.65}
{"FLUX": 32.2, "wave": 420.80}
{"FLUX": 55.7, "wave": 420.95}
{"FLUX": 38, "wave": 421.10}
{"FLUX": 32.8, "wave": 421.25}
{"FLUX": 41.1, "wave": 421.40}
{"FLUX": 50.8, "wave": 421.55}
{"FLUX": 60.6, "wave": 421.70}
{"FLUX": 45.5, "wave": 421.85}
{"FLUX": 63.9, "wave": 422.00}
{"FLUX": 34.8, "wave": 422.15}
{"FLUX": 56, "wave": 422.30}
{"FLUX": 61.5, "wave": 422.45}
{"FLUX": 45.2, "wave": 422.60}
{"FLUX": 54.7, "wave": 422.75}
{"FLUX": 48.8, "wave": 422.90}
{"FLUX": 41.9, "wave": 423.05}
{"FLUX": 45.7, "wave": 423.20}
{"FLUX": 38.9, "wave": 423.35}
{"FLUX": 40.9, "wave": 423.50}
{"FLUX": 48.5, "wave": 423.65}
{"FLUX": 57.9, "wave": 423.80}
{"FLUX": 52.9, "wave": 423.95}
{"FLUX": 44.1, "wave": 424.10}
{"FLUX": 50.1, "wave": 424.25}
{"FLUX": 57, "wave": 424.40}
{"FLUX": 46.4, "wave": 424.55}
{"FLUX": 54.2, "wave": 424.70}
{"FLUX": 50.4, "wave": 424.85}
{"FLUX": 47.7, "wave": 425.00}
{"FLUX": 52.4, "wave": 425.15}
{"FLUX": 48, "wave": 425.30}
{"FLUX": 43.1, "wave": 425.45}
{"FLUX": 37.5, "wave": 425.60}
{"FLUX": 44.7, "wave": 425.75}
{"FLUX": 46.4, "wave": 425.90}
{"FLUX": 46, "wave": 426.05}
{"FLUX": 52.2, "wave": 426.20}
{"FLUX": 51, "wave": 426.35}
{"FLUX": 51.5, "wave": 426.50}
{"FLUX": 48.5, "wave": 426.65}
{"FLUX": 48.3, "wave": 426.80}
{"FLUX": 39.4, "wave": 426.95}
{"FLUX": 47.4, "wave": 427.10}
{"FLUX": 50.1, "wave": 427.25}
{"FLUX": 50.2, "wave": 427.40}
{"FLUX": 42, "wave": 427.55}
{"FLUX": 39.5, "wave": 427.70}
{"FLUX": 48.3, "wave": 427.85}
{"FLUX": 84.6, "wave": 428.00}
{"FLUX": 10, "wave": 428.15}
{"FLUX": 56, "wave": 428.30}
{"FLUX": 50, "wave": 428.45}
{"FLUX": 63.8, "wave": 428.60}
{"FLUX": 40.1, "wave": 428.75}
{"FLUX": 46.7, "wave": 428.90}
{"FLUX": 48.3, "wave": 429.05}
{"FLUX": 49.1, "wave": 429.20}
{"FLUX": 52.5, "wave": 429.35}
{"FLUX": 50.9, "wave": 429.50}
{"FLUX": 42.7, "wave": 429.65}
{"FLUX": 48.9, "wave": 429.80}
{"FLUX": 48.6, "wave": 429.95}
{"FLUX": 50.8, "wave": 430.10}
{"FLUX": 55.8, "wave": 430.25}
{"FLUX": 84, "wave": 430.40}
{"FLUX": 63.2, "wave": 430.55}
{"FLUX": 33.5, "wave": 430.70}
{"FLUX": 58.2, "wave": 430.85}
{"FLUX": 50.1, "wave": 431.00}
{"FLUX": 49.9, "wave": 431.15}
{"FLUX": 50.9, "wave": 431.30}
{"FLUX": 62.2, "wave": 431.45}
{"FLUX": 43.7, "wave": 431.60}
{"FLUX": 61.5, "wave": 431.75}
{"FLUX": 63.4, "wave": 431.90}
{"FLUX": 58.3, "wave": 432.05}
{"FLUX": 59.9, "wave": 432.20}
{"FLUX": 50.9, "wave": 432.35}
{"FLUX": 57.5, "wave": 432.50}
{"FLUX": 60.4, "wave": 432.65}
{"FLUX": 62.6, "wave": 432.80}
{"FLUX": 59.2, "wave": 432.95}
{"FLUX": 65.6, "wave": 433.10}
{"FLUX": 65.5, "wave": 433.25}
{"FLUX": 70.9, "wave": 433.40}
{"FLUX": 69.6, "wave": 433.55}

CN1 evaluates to 0.15 mag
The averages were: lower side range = 63.8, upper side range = 47.7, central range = 50.3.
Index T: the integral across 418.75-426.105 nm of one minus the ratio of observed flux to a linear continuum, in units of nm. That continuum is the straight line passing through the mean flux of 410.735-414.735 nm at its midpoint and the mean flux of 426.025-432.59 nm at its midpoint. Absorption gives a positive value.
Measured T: 0.81 nm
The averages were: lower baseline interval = 57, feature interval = 47.8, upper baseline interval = 51.4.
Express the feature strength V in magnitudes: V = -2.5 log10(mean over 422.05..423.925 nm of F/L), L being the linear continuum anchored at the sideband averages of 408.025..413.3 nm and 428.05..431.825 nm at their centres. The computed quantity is 0.14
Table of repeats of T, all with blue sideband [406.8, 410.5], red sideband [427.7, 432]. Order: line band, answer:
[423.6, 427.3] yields 0.38 nm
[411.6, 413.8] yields 0.15 nm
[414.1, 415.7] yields 0.23 nm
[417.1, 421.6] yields 0.74 nm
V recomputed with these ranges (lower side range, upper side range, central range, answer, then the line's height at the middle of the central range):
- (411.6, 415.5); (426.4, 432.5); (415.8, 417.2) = 0.082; 53.6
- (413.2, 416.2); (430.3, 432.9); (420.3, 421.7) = 0.200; 54.1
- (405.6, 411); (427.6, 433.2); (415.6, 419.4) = 0.151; 57.1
